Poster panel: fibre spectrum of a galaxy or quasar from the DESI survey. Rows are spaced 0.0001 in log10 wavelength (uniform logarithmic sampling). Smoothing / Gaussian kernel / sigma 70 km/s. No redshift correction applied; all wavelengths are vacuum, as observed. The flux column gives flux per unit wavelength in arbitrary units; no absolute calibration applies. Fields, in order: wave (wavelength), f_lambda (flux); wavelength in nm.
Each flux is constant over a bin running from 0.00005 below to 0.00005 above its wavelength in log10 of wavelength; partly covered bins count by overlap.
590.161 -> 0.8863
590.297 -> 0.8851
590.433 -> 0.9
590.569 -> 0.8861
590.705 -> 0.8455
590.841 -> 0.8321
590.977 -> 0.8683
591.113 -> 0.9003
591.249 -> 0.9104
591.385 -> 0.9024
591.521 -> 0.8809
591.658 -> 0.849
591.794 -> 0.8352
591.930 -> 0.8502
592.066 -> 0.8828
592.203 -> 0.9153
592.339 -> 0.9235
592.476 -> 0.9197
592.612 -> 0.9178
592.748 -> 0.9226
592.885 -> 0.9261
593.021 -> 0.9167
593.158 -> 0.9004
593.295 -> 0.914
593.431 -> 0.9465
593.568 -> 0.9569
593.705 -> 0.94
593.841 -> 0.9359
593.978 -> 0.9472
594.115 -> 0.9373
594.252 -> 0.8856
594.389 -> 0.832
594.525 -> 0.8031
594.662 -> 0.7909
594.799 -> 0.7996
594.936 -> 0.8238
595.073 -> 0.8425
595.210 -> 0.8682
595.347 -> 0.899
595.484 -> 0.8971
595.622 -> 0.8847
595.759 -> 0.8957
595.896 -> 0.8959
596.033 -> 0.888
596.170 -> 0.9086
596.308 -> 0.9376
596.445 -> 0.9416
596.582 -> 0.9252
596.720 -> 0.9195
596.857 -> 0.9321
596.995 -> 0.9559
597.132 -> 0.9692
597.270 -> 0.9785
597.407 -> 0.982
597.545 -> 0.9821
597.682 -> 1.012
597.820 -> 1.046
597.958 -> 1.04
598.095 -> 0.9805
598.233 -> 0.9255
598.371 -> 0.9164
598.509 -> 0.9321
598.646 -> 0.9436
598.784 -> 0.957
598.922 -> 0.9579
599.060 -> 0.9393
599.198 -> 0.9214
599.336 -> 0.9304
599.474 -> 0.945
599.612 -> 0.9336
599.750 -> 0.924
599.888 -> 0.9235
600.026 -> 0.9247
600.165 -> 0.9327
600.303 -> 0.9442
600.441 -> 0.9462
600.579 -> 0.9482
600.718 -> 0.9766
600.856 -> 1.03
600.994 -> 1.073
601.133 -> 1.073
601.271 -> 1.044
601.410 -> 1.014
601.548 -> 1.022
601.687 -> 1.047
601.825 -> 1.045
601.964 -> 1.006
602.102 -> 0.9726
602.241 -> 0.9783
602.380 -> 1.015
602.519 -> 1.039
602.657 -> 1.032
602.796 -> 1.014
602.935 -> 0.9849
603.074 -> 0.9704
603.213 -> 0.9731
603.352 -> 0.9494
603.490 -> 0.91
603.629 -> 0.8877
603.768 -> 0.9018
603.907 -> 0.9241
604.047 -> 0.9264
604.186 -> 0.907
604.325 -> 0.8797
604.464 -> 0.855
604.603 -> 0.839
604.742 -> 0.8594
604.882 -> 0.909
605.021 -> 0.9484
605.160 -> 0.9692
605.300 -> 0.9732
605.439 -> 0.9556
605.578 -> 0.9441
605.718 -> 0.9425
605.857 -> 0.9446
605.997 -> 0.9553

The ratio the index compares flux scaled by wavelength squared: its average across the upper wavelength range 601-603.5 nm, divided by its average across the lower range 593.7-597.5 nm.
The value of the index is 1.15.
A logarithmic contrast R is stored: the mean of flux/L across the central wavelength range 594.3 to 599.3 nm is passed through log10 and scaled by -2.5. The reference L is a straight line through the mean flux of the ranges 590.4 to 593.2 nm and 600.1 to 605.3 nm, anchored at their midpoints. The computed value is 0.01 mag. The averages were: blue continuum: 0.89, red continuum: 0.966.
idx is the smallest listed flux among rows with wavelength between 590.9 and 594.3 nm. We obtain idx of 0.8352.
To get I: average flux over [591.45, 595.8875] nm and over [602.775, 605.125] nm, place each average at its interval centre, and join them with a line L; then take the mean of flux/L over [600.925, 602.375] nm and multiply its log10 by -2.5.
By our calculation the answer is -0.13 mag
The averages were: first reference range 0.889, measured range 1.03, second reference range 0.919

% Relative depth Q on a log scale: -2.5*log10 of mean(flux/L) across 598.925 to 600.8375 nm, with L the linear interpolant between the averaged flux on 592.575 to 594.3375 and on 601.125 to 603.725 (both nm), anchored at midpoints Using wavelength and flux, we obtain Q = 0.04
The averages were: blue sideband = 0.926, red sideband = 0.996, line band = 0.941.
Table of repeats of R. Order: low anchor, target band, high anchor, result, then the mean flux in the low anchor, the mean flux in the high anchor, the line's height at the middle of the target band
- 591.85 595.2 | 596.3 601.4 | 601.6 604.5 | -0.04 mag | 0.892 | 0.964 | 0.933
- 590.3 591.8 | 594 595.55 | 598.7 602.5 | 0.07 mag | 0.876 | 0.979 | 0.916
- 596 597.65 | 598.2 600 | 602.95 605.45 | 0.00 mag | 0.946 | 0.919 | 0.938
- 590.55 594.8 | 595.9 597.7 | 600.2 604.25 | -0.02 mag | 0.891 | 0.984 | 0.932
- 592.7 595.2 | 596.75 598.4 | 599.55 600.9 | -0.06 mag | 0.889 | 0.947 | 0.922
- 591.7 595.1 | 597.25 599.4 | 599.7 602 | -0.01 mag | 0.891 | 0.993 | 0.958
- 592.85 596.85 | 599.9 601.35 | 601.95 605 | -0.07 mag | 0.896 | 0.941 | 0.926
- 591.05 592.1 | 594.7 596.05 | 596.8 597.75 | 0.09 mag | 0.877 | 0.974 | 0.941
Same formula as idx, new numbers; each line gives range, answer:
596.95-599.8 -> 0.9164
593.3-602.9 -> 0.7909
